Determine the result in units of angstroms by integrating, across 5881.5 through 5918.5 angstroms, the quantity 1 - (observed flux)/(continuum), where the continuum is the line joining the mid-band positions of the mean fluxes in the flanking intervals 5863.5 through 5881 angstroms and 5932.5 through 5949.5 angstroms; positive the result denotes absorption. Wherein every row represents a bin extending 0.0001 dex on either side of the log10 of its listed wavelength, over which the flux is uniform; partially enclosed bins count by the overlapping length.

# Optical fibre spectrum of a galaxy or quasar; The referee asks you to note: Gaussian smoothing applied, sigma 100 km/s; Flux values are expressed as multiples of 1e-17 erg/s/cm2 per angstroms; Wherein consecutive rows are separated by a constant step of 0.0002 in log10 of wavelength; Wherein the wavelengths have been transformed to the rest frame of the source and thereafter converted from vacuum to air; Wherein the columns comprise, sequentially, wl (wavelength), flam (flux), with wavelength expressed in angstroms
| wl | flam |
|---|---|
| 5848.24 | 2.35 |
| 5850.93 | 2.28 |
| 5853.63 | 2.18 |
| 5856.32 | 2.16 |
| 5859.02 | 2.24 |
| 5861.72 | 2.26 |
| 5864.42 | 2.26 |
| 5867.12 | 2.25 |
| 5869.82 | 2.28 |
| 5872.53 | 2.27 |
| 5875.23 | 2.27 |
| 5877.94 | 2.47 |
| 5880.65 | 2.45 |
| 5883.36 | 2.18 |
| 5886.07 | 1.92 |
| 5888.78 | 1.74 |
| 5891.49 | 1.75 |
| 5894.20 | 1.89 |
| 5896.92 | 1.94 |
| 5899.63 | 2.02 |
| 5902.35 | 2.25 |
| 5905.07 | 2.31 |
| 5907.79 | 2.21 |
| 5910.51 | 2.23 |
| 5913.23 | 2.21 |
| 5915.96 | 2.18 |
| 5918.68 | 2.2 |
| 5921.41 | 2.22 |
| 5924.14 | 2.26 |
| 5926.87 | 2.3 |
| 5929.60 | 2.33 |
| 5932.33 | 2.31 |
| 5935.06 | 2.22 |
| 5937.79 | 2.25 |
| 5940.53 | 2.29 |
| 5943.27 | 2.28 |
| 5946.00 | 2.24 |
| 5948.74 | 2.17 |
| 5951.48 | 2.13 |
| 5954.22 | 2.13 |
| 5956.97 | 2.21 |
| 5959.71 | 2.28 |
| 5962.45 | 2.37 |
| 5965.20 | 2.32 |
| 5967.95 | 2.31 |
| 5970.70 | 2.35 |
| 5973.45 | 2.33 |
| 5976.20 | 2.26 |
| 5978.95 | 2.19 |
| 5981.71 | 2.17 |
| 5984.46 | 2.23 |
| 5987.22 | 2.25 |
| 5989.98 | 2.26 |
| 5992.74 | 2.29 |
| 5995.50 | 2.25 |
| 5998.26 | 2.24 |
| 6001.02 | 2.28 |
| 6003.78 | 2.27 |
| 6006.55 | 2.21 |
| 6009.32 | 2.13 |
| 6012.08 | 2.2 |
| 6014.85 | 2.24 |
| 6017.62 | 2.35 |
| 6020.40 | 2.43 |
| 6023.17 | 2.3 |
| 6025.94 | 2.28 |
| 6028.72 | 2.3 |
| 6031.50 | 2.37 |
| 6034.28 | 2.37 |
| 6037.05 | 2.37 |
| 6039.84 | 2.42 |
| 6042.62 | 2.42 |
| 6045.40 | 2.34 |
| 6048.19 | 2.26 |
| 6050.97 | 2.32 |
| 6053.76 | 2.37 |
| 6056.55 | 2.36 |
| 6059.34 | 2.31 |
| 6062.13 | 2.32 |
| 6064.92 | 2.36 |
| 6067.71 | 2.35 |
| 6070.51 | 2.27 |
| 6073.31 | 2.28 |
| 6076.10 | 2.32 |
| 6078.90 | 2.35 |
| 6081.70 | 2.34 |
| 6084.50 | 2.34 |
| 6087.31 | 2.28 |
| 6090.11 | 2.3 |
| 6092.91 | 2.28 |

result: 3.5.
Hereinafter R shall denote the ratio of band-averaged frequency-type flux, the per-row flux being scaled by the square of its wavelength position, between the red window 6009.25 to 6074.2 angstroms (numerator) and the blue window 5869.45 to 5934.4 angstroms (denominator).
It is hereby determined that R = 1.1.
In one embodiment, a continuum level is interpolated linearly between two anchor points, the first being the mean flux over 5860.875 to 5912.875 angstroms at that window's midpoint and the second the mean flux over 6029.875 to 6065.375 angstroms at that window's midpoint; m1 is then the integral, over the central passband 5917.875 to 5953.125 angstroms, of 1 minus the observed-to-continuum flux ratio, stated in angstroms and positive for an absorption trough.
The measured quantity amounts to -0.5 angstroms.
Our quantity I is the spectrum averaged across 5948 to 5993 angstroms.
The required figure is 2.25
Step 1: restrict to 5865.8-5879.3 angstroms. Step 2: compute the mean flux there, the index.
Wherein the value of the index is 2.31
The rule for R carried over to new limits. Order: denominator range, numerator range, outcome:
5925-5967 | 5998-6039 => 1.04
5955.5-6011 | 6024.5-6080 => 1.06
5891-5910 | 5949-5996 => 1.11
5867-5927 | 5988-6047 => 1.11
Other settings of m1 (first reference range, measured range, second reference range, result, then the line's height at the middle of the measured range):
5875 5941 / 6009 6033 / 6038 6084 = 0.0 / 2.29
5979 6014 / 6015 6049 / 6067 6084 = -1.2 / 2.27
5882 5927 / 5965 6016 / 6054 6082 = -0.7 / 2.22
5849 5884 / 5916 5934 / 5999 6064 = 0.2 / 2.29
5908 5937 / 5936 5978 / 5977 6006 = -0.3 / 2.24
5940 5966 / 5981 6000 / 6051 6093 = 0.2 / 2.27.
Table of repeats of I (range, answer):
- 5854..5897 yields 2.15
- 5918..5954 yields 2.24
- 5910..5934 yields 2.25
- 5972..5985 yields 2.24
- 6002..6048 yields 2.31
